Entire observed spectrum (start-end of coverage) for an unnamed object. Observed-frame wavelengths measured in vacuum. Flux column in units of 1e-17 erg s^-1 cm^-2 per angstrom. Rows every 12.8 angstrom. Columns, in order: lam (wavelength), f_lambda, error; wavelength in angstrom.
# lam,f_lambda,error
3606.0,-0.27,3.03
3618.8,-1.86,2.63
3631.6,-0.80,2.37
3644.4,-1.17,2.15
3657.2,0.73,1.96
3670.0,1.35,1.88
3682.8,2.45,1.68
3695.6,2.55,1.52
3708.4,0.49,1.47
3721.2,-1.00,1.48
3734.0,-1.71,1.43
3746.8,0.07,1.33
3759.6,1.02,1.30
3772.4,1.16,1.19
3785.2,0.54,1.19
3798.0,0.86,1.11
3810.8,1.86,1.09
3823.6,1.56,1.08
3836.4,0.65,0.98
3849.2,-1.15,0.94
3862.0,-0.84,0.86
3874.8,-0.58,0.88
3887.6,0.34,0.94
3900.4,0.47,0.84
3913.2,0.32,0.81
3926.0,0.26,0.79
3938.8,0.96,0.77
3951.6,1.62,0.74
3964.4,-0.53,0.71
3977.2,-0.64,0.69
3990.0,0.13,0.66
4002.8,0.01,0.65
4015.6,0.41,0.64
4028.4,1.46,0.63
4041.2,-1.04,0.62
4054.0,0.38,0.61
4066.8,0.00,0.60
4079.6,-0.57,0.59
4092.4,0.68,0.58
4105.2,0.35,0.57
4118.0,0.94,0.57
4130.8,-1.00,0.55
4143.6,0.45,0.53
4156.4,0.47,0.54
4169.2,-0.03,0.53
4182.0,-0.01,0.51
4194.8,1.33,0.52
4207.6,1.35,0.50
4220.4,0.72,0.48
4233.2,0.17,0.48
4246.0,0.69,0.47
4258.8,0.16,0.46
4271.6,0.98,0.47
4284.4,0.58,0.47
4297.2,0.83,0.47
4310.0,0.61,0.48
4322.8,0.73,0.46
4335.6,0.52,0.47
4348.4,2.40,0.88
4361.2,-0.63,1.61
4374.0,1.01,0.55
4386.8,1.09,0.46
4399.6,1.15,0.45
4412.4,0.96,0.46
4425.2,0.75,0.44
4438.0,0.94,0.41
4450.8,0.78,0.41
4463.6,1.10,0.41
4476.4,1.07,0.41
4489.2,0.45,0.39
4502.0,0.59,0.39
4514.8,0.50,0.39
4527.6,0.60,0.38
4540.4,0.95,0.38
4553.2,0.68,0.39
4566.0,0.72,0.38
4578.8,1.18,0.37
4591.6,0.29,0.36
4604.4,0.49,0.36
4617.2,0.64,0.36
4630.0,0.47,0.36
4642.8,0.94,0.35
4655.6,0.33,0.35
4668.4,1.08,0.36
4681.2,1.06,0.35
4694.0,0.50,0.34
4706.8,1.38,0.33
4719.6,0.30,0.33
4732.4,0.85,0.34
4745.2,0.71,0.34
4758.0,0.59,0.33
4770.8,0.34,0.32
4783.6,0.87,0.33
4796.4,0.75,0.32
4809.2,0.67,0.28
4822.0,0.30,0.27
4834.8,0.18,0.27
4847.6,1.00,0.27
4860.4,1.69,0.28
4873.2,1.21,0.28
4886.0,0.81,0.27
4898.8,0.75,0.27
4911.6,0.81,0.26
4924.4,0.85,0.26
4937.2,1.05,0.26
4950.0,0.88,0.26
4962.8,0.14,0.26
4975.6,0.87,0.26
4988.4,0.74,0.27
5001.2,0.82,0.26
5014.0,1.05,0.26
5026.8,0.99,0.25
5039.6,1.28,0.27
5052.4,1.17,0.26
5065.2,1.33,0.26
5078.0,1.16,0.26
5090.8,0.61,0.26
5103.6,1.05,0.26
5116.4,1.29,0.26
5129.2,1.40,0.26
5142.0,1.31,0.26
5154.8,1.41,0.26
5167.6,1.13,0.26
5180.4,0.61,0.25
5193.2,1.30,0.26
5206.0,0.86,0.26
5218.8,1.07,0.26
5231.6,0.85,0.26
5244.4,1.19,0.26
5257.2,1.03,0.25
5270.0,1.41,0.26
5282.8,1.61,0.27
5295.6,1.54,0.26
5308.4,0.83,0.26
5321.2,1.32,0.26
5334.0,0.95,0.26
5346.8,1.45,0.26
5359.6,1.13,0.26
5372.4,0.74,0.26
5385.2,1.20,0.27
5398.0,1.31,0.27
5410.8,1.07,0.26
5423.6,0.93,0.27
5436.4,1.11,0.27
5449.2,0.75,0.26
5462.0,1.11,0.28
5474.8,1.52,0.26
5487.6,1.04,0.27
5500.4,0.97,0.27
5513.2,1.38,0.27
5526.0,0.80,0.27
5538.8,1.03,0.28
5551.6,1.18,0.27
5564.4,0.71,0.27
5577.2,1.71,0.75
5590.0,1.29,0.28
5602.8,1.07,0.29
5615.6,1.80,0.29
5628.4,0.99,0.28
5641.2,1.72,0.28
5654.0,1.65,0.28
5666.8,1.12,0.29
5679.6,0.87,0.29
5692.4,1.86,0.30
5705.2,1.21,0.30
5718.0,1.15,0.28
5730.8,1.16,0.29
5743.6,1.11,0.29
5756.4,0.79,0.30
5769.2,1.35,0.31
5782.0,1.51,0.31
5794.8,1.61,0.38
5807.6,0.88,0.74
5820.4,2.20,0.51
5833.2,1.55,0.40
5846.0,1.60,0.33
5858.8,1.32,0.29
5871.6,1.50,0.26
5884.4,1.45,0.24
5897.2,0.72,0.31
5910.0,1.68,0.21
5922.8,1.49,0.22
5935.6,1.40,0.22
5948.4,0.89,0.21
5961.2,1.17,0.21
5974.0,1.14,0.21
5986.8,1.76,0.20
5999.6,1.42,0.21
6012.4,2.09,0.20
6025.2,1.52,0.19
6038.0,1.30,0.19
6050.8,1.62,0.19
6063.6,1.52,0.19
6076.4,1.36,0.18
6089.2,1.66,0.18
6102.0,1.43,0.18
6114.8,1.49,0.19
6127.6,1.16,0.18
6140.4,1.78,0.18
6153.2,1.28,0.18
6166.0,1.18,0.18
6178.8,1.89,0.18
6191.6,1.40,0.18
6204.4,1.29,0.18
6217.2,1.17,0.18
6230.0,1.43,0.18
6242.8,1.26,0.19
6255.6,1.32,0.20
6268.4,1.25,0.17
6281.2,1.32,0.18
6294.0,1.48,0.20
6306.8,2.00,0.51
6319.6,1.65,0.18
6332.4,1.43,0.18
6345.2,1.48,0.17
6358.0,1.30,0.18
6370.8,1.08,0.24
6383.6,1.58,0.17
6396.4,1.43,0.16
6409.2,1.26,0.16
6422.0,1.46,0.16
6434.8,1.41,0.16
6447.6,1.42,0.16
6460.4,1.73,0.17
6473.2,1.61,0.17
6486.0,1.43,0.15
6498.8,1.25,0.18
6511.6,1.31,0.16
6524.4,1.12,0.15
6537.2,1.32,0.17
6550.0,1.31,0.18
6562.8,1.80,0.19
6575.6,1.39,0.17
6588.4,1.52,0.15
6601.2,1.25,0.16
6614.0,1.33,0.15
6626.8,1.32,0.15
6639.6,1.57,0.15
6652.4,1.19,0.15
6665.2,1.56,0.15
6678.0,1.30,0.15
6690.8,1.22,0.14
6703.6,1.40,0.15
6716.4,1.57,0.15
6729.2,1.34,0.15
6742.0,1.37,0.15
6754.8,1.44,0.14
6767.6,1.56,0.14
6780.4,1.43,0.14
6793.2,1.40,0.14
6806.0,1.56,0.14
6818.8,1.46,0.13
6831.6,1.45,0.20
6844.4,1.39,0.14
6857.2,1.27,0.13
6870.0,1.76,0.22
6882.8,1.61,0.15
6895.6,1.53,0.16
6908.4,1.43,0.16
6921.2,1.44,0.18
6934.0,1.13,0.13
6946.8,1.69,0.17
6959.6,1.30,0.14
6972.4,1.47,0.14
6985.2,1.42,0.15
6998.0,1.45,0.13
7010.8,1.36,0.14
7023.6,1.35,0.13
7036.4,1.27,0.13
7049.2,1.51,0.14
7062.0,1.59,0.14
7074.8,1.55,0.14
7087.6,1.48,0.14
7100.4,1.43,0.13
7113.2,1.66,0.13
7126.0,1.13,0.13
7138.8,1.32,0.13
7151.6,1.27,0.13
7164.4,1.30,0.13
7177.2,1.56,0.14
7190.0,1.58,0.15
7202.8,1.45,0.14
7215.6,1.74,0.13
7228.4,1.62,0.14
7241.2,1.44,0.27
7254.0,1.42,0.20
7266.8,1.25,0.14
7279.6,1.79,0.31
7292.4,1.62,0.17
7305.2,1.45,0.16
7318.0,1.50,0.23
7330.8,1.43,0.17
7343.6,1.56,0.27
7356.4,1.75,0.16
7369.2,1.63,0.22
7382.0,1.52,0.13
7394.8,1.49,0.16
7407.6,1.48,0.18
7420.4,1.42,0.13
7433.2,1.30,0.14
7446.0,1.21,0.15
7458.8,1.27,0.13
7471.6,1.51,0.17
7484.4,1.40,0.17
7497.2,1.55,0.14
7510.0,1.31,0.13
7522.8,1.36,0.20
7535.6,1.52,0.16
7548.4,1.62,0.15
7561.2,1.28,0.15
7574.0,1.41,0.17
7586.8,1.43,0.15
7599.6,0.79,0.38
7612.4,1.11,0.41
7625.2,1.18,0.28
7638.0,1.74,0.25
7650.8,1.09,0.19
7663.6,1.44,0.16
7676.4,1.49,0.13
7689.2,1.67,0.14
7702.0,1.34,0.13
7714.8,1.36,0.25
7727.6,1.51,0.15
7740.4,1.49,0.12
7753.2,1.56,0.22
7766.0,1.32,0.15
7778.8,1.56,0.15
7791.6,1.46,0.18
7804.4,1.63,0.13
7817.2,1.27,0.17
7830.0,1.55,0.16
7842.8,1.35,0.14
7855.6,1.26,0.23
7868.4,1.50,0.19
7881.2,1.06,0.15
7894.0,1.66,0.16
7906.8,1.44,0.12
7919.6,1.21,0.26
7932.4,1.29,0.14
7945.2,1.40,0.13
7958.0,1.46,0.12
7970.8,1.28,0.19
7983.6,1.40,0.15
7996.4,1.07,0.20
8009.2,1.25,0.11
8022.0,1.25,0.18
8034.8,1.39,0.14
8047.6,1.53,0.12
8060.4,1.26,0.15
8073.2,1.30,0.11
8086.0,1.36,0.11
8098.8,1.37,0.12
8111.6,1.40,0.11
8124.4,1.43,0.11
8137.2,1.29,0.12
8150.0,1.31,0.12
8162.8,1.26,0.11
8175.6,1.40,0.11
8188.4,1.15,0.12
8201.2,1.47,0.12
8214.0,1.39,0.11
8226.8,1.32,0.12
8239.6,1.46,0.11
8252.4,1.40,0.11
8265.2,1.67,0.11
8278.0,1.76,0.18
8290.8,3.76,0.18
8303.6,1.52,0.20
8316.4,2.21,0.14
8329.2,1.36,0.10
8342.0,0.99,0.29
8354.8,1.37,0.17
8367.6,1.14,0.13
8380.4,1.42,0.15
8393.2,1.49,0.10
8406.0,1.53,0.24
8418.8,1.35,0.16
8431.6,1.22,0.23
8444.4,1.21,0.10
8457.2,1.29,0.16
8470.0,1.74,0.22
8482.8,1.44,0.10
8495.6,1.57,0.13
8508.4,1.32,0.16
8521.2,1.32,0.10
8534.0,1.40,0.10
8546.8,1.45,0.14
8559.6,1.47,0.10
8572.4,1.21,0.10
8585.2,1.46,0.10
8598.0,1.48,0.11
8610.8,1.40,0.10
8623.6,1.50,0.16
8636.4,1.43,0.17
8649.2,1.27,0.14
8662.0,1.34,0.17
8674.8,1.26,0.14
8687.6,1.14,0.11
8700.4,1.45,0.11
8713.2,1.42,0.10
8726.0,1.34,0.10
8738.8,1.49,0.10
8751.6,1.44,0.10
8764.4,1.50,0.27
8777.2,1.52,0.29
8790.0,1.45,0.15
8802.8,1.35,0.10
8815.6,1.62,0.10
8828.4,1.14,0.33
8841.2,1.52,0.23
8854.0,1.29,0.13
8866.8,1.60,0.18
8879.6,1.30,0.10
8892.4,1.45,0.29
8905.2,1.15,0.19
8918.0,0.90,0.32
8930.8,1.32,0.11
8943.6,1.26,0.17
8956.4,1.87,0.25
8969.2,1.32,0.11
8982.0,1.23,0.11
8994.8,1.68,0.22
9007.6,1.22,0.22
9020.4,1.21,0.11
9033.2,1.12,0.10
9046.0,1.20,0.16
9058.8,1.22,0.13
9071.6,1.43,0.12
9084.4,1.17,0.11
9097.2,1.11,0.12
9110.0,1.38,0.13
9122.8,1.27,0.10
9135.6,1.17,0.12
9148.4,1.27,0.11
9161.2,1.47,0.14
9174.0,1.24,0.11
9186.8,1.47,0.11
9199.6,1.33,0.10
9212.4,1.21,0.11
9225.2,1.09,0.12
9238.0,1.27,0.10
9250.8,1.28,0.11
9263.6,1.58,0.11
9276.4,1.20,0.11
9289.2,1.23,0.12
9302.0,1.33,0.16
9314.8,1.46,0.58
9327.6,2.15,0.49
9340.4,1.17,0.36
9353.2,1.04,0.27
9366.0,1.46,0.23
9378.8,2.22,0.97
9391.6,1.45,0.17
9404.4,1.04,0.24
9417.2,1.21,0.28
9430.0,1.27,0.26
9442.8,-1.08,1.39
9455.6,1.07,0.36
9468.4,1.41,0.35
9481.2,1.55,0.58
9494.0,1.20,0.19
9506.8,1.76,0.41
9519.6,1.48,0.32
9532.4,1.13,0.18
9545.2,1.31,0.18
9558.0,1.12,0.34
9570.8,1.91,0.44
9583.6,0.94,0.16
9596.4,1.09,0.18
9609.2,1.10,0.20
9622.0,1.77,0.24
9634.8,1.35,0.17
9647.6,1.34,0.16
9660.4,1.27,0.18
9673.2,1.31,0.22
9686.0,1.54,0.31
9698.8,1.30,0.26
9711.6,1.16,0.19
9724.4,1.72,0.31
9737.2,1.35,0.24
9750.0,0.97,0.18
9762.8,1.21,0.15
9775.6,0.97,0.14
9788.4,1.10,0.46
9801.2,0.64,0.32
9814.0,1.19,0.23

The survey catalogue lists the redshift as 0.262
